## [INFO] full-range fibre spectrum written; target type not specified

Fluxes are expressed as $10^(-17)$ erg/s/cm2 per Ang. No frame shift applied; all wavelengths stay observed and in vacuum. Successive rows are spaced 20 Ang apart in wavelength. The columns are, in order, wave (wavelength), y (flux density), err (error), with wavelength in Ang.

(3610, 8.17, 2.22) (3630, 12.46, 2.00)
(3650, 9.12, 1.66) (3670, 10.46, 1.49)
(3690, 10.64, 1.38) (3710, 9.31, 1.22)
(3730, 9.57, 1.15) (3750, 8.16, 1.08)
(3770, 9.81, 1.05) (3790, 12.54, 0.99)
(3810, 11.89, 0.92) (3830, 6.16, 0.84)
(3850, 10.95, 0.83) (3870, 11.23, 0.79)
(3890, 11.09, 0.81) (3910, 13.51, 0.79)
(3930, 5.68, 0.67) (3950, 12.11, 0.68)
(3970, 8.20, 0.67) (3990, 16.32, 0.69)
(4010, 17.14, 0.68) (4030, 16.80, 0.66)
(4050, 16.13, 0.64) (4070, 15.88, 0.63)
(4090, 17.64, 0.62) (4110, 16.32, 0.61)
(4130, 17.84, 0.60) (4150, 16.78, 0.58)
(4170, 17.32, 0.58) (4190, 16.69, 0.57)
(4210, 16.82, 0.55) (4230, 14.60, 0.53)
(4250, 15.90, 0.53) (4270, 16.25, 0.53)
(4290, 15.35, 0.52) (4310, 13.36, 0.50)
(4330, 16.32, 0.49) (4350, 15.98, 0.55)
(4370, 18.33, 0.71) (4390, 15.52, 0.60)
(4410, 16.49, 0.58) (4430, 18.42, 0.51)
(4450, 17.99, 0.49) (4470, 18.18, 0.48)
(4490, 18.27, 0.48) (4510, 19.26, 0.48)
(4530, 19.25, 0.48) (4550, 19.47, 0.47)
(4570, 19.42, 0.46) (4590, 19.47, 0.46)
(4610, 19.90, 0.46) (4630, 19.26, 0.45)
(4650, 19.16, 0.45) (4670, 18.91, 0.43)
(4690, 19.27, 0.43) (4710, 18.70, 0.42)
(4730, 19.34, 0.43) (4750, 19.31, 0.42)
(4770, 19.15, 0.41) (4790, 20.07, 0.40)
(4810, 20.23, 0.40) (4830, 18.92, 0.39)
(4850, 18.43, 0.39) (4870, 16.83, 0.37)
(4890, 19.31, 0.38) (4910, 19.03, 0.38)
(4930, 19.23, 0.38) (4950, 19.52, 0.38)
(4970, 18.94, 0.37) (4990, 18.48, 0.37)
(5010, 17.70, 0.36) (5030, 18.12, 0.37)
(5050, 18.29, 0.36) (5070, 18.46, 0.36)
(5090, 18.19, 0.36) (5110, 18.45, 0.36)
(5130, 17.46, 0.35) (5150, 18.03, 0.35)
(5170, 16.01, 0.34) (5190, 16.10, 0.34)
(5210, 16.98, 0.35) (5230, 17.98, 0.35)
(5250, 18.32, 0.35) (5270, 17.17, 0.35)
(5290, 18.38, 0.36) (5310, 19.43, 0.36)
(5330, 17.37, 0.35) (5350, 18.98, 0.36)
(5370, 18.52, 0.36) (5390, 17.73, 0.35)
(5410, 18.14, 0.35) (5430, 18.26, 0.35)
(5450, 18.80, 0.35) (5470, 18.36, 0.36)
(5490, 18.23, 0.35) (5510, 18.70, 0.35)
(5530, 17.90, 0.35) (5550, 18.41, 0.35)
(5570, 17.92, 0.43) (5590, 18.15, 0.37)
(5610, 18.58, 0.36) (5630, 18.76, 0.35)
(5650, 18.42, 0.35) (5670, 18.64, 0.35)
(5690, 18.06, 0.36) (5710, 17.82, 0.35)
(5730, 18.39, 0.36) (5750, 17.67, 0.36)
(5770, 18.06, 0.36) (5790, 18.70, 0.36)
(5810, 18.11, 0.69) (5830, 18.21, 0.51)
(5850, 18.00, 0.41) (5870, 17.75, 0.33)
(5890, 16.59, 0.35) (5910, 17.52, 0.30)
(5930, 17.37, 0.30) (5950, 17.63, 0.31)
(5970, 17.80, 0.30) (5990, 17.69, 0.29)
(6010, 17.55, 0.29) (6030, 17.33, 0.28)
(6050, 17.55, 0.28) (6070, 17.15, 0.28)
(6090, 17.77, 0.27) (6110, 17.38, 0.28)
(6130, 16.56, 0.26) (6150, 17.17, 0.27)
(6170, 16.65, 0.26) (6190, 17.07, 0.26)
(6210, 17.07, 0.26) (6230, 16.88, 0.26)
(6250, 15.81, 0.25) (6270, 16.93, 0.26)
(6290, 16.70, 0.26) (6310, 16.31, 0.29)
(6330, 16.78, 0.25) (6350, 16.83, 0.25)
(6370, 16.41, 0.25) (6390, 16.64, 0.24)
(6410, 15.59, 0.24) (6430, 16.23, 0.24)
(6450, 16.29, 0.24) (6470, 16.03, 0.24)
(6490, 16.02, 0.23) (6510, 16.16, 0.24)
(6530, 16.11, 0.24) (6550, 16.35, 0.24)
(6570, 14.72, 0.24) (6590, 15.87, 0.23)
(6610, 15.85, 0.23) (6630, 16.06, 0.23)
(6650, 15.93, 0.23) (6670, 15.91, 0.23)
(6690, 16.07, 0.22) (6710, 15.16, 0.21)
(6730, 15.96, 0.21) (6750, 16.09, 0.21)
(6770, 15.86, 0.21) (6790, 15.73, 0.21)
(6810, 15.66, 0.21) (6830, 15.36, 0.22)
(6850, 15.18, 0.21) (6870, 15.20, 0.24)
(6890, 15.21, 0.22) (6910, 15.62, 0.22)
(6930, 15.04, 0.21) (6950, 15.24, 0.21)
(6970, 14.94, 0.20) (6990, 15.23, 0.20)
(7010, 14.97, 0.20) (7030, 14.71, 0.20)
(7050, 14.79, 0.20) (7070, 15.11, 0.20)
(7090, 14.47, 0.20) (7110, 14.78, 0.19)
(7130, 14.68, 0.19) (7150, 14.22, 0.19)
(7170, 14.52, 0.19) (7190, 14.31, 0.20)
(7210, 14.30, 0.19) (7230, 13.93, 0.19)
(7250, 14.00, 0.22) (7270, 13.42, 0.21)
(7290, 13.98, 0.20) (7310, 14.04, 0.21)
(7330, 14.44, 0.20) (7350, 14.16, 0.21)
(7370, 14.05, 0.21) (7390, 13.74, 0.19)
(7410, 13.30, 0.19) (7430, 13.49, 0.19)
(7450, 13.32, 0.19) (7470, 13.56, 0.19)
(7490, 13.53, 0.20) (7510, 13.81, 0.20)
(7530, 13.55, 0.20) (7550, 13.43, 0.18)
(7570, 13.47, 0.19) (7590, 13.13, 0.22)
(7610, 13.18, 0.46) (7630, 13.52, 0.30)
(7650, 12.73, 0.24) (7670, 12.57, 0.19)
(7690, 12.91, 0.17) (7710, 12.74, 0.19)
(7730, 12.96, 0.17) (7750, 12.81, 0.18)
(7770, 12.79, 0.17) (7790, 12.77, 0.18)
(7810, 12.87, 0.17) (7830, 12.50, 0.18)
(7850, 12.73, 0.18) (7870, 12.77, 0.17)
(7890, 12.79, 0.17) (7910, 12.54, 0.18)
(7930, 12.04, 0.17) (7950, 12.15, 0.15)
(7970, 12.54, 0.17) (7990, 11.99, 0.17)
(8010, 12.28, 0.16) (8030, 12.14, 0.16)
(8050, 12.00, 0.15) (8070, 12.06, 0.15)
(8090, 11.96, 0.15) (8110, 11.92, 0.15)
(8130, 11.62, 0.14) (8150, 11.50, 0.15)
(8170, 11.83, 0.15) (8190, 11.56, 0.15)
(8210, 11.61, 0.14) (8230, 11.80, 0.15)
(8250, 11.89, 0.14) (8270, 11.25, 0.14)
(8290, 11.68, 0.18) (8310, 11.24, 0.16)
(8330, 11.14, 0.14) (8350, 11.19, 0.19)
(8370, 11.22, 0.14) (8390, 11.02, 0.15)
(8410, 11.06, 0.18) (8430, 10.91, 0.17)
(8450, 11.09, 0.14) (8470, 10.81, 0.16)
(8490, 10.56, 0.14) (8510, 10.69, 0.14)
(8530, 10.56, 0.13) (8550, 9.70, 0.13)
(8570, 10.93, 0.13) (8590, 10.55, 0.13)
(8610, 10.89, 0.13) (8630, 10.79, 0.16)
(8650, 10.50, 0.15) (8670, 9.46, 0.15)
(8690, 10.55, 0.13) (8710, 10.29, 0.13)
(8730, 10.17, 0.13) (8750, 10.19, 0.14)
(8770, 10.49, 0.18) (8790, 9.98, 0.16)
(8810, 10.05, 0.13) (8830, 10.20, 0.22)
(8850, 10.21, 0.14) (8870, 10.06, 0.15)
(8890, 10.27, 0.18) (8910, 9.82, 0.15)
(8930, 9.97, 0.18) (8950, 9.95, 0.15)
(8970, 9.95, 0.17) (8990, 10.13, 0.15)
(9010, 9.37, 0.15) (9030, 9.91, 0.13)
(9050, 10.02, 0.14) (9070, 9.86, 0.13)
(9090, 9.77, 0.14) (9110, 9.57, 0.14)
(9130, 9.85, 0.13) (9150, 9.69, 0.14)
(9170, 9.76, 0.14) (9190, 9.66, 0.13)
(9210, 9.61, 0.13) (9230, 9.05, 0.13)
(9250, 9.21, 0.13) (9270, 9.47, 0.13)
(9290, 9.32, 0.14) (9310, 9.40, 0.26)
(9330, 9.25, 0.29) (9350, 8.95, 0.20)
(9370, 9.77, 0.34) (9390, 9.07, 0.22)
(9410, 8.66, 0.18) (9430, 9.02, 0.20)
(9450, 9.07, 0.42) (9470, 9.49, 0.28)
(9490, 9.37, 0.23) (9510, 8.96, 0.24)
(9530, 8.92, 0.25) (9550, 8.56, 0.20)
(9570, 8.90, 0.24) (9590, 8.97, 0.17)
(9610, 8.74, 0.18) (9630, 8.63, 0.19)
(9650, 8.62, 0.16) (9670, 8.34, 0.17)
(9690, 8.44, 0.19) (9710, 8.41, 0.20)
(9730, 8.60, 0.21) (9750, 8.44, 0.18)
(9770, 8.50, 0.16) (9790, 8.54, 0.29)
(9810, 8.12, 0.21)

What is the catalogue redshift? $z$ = 0.000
